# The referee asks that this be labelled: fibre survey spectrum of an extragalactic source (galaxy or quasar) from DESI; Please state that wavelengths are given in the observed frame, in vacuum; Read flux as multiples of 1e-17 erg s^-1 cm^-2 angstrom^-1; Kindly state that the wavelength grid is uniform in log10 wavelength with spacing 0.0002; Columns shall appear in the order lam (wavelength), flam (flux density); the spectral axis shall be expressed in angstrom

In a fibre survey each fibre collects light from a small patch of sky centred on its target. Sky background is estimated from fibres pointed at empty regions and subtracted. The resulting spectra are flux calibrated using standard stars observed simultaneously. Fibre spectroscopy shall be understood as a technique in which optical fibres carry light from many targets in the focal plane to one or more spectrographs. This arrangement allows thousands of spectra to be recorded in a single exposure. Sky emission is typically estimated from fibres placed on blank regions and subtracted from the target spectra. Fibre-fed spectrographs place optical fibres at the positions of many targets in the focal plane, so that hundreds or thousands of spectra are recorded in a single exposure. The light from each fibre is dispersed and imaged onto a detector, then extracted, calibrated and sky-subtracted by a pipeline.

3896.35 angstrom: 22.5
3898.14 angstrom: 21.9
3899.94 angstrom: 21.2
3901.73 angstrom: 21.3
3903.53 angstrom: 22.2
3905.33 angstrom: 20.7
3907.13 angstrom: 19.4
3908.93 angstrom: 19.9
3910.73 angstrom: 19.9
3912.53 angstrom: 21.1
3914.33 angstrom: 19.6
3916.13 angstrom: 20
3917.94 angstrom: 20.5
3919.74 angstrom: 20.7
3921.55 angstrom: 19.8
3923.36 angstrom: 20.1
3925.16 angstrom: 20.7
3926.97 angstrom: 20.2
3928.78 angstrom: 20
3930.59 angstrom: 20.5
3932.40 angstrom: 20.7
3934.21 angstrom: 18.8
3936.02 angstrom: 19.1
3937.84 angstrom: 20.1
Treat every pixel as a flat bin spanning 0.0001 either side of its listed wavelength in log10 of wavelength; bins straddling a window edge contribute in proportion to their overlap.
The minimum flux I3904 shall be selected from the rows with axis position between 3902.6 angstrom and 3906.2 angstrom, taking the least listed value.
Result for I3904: 20.7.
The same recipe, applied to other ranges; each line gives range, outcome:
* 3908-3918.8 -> 19.6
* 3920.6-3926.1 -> 19.8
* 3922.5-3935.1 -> 18.8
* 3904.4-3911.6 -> 19.4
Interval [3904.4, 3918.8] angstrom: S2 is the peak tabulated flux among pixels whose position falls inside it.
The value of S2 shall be 21.1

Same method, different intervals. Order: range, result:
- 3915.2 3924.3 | 20.7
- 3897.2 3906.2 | 22.2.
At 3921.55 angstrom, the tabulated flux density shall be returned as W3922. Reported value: 19.8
